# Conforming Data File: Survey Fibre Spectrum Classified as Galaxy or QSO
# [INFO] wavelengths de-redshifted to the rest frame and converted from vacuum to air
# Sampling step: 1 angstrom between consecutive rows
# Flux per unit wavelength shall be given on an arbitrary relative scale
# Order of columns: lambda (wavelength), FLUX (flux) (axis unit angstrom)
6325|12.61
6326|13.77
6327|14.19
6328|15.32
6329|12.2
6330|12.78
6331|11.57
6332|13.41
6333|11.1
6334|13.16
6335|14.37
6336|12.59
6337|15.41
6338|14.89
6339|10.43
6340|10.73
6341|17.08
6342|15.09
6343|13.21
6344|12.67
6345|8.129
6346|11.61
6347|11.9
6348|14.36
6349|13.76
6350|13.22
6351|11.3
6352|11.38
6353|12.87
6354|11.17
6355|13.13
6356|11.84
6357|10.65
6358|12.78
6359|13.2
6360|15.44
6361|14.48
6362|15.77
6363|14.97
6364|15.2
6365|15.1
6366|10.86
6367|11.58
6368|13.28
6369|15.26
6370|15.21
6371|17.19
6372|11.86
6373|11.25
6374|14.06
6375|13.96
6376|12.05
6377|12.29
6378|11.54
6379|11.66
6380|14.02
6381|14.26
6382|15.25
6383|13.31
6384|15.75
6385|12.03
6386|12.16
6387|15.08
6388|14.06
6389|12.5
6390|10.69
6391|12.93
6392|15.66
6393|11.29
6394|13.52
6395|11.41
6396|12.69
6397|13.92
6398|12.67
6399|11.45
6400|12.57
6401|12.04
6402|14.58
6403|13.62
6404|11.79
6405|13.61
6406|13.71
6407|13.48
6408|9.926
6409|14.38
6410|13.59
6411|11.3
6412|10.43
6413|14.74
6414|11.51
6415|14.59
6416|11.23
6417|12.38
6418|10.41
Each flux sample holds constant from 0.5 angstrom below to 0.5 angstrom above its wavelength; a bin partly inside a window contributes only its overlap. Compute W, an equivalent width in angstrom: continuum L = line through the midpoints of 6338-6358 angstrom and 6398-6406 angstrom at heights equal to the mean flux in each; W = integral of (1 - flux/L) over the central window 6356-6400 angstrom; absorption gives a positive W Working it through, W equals -2.33 angstrom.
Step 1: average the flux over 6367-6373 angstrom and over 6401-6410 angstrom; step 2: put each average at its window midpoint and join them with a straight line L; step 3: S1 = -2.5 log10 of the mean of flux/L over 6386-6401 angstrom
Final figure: 0.048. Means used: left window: 14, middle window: 12.8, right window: 13.1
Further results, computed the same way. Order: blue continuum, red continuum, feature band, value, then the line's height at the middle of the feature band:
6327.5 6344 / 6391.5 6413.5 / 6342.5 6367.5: 0.029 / 13.2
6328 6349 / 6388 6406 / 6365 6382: -0.034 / 12.9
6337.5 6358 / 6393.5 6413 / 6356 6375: -0.098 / 12.6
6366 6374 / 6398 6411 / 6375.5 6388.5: -0.006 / 13.3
